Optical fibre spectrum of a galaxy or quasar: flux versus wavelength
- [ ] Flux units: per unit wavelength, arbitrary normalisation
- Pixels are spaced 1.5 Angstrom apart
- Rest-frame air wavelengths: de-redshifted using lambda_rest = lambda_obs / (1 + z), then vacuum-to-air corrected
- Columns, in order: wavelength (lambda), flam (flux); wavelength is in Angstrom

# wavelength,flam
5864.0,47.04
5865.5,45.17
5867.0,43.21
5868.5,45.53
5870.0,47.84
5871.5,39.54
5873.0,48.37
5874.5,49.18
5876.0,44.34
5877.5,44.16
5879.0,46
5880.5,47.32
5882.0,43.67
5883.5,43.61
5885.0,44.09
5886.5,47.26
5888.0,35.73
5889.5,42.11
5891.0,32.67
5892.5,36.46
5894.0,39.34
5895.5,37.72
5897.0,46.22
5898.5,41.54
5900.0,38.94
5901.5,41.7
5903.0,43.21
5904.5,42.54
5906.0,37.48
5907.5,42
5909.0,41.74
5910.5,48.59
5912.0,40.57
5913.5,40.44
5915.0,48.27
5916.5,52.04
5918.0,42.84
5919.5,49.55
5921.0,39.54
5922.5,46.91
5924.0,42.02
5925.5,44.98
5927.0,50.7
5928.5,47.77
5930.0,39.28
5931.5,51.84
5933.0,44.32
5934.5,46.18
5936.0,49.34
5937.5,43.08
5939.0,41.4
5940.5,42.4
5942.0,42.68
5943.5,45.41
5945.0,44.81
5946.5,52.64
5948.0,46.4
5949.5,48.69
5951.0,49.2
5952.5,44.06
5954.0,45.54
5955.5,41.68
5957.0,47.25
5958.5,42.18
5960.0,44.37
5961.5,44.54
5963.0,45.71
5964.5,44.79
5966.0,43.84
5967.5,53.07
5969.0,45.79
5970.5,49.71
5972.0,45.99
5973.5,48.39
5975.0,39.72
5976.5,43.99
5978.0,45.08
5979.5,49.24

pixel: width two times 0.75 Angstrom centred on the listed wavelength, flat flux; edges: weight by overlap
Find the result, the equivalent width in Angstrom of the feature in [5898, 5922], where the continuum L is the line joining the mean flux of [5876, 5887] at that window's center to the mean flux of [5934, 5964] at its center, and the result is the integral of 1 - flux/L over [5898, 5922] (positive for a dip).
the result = 1.0 Angstrom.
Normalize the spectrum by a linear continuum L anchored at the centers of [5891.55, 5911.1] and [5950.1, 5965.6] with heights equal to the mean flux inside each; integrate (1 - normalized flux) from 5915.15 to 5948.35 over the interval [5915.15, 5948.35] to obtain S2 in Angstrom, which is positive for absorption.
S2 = -2.0 Angstrom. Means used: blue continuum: 41.2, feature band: 45.8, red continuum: 44.9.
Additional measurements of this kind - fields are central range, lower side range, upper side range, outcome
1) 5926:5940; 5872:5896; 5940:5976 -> -0.37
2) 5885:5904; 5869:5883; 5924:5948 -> 2.16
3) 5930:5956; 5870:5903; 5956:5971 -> -0.37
